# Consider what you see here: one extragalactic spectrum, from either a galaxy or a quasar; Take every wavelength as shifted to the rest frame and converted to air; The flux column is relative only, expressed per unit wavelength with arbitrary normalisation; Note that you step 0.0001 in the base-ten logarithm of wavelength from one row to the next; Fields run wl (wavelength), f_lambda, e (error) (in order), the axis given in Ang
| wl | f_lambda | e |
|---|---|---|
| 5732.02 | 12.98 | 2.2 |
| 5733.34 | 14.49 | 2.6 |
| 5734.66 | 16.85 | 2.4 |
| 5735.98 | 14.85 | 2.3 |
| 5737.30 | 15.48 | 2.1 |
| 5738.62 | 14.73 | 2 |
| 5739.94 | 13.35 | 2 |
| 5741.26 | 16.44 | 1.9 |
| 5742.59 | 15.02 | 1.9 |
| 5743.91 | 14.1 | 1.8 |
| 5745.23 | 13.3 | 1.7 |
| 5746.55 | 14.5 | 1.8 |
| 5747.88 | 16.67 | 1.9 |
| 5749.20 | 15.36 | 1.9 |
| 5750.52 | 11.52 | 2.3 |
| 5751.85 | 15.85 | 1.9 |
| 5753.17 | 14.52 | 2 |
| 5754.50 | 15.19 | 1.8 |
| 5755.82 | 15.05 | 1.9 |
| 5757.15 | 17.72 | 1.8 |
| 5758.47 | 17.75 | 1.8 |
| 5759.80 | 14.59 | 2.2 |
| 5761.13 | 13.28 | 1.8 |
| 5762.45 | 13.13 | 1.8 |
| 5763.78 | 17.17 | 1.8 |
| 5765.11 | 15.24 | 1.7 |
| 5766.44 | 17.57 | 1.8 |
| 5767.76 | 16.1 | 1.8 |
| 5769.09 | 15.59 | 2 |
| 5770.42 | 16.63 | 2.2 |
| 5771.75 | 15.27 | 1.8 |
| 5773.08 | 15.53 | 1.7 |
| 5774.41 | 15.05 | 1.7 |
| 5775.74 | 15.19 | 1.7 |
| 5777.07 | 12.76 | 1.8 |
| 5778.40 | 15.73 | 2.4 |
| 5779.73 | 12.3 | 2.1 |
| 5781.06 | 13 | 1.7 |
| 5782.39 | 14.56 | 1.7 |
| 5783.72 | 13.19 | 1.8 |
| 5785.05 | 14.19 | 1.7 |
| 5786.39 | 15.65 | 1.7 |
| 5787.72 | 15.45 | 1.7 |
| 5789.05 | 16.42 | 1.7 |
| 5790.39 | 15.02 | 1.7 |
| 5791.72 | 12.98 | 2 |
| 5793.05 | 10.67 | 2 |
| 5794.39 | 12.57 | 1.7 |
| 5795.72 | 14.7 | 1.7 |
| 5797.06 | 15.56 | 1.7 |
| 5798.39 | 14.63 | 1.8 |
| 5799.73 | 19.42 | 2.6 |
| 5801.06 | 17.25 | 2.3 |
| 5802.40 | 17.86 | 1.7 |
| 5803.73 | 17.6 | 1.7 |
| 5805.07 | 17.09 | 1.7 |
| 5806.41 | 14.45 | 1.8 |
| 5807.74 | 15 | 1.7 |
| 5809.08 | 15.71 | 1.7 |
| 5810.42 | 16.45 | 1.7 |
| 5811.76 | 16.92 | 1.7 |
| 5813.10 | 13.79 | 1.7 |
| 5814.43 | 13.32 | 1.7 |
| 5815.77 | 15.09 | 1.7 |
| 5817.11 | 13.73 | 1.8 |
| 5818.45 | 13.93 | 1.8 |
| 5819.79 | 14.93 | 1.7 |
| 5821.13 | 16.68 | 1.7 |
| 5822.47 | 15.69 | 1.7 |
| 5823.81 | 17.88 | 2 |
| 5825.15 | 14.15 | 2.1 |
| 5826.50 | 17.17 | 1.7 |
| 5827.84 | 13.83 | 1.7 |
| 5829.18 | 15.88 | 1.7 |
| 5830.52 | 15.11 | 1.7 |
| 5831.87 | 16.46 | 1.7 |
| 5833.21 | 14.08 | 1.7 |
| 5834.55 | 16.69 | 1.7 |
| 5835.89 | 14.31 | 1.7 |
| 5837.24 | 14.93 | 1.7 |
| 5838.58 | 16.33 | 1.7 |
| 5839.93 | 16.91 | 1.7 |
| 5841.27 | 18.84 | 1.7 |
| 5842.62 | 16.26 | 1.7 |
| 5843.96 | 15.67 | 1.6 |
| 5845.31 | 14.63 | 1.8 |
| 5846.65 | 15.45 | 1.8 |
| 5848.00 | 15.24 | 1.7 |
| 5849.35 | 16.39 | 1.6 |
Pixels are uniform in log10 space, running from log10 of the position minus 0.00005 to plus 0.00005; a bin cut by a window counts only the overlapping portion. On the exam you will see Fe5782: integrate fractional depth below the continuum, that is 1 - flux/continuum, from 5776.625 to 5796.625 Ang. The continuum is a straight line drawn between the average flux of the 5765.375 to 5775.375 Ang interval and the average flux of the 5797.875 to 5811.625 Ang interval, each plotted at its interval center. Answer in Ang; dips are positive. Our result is 2.8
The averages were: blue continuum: 15.9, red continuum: 16.6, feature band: 14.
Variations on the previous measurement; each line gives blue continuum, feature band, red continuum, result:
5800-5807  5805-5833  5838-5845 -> 2.6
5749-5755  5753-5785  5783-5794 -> -1.8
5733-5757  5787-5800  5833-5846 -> 0.7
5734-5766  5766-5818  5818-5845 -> 1.1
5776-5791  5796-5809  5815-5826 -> -1.4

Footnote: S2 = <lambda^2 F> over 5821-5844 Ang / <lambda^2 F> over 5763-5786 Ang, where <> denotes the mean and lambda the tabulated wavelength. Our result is 1.08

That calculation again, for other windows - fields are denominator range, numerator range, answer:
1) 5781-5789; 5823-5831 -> 1.09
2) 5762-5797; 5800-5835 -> 1.08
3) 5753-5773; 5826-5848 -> 1.03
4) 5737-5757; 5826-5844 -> 1.11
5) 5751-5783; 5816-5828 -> 1.03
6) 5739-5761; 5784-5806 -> 1.04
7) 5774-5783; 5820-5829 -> 1.15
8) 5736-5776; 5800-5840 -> 1.05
